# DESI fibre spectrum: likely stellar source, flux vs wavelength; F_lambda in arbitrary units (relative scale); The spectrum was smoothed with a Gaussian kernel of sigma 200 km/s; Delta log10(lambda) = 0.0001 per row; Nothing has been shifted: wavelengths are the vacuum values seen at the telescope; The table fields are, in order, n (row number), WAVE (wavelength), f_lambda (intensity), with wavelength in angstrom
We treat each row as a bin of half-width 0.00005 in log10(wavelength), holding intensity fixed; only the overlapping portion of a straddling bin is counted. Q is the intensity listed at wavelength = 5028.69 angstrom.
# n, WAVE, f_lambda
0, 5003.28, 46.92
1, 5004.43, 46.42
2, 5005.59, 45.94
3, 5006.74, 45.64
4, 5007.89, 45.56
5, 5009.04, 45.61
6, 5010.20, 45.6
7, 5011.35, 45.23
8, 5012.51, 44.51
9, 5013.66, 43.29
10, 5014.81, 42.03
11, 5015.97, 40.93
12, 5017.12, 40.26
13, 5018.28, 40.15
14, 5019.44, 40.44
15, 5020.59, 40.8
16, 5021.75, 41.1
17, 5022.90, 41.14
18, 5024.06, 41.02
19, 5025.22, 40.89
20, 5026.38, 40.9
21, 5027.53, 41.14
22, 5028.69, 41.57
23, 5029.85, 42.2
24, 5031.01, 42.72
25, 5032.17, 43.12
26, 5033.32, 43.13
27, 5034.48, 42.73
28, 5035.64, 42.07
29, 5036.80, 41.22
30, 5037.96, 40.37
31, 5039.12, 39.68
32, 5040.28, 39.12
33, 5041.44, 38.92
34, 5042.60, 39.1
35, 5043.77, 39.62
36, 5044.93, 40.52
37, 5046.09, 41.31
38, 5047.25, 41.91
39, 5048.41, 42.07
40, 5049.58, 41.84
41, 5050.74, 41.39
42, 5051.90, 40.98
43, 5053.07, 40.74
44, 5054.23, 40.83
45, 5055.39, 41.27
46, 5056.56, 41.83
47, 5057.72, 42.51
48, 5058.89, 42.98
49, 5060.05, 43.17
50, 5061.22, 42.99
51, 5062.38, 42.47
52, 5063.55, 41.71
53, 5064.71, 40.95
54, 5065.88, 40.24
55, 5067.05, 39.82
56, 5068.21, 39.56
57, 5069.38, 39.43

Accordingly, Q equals 41.57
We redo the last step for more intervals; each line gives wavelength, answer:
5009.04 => 45.61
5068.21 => 39.56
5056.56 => 41.83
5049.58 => 41.84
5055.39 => 41.27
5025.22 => 40.89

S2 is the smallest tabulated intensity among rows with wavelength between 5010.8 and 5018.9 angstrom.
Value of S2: 40.15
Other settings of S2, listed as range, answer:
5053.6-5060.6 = 40.83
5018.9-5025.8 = 40.44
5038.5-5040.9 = 39.12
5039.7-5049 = 38.92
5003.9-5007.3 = 45.64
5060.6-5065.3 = 40.95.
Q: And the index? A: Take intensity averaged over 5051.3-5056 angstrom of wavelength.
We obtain 40.9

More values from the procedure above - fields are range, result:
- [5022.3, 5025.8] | 41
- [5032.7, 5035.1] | 43.1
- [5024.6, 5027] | 40.9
